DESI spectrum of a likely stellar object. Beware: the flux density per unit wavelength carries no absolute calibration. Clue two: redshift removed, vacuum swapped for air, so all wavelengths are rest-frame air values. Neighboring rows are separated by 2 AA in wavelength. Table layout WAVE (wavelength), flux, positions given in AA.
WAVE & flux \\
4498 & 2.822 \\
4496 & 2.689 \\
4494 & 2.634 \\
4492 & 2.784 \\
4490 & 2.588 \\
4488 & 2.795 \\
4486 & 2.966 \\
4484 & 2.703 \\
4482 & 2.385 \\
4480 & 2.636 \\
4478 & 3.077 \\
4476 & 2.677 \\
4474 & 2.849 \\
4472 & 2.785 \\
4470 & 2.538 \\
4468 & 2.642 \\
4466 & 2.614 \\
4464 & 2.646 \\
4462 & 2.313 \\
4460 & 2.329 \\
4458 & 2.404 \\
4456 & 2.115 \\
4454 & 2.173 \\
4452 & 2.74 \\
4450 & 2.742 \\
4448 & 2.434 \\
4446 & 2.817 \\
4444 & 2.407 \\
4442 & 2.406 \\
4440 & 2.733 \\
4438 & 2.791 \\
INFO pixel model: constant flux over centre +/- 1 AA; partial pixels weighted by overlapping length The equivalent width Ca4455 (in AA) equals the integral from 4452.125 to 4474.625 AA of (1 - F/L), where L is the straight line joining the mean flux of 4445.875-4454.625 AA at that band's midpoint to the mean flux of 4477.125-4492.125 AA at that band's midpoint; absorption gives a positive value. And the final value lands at 1.2 AA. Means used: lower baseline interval 2.58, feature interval 2.5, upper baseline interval 2.74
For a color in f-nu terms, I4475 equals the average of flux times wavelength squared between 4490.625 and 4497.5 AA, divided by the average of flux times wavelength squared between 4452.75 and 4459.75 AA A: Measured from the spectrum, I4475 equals 1.2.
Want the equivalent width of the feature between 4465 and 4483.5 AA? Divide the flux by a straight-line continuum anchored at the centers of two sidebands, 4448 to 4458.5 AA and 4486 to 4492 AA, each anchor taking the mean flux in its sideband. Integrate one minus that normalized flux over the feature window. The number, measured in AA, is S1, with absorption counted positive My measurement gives -0.5 AA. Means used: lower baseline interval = 2.44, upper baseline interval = 2.75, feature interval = 2.69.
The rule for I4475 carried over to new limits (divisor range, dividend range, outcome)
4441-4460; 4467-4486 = 1.11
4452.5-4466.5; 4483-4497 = 1.17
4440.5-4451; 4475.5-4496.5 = 1.08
